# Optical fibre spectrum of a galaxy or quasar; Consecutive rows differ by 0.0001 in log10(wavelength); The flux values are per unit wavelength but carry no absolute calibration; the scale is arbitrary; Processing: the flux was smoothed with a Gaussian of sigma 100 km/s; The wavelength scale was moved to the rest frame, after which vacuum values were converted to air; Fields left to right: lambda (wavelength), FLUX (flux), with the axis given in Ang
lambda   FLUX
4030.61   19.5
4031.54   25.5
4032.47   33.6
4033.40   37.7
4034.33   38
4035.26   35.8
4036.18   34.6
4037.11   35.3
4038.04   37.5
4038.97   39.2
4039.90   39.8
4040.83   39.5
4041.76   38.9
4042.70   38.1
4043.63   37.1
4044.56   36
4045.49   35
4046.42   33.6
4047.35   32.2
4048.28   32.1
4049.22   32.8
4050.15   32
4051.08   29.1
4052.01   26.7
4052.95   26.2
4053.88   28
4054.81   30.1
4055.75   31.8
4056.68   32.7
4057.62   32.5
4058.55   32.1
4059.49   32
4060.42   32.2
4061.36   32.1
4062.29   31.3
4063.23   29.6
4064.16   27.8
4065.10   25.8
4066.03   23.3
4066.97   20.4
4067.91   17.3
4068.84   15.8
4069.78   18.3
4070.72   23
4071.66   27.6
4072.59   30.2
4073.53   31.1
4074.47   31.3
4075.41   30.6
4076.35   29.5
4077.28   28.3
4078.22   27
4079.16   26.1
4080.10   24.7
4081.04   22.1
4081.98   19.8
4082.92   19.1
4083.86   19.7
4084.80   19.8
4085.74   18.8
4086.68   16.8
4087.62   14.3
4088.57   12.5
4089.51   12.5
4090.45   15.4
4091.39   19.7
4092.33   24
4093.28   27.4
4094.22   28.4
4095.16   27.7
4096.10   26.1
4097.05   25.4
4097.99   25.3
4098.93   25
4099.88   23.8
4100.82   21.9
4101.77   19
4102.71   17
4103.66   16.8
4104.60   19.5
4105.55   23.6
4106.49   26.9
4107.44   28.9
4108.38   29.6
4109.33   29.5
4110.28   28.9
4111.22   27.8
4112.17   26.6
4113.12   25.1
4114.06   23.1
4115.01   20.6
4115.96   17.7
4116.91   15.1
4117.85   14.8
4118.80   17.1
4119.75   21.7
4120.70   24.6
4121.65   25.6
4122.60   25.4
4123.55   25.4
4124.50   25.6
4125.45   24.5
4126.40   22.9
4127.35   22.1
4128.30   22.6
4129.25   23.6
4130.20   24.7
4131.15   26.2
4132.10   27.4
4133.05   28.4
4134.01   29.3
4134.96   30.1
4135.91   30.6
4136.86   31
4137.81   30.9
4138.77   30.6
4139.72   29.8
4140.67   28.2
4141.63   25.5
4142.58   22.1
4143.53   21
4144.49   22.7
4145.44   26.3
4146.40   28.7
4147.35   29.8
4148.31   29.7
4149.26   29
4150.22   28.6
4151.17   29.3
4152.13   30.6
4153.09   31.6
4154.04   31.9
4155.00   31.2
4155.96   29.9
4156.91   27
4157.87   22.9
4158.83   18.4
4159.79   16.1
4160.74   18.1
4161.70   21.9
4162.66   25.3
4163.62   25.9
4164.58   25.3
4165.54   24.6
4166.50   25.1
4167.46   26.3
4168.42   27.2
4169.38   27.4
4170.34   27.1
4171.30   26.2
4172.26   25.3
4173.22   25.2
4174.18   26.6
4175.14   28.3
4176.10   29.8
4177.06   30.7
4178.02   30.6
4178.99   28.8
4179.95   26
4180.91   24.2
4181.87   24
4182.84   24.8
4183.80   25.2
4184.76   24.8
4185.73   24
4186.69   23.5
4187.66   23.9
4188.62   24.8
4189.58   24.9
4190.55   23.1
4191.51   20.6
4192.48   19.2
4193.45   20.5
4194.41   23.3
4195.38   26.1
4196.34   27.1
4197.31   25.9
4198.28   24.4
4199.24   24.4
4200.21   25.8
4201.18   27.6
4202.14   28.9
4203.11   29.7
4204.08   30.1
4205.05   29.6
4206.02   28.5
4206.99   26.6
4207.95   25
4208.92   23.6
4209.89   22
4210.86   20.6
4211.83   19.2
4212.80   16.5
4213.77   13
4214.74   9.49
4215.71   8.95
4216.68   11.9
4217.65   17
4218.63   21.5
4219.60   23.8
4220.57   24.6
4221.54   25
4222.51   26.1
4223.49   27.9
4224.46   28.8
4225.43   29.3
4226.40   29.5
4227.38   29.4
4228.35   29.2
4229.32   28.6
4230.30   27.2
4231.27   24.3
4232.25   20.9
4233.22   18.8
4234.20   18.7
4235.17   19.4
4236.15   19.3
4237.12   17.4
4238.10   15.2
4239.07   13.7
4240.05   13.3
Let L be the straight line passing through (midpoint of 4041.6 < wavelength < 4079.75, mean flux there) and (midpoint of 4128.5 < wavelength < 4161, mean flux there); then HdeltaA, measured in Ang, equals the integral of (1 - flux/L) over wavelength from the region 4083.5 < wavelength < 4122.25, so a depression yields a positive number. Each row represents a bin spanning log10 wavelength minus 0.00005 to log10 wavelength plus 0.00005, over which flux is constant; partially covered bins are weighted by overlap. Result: 8.4 Ang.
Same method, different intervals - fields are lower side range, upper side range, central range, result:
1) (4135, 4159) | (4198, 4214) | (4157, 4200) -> 2.4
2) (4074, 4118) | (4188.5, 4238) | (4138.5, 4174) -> -4.9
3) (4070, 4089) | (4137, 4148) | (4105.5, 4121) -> 1.1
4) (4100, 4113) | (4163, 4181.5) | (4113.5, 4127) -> 1.7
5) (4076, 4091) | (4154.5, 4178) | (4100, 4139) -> -3.0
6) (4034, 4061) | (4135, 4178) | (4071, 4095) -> 6.4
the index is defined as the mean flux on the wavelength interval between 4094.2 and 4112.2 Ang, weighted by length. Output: 24.8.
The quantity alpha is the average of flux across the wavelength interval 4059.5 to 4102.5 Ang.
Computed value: 23.8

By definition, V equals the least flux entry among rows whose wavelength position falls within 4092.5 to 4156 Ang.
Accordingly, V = 14.8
